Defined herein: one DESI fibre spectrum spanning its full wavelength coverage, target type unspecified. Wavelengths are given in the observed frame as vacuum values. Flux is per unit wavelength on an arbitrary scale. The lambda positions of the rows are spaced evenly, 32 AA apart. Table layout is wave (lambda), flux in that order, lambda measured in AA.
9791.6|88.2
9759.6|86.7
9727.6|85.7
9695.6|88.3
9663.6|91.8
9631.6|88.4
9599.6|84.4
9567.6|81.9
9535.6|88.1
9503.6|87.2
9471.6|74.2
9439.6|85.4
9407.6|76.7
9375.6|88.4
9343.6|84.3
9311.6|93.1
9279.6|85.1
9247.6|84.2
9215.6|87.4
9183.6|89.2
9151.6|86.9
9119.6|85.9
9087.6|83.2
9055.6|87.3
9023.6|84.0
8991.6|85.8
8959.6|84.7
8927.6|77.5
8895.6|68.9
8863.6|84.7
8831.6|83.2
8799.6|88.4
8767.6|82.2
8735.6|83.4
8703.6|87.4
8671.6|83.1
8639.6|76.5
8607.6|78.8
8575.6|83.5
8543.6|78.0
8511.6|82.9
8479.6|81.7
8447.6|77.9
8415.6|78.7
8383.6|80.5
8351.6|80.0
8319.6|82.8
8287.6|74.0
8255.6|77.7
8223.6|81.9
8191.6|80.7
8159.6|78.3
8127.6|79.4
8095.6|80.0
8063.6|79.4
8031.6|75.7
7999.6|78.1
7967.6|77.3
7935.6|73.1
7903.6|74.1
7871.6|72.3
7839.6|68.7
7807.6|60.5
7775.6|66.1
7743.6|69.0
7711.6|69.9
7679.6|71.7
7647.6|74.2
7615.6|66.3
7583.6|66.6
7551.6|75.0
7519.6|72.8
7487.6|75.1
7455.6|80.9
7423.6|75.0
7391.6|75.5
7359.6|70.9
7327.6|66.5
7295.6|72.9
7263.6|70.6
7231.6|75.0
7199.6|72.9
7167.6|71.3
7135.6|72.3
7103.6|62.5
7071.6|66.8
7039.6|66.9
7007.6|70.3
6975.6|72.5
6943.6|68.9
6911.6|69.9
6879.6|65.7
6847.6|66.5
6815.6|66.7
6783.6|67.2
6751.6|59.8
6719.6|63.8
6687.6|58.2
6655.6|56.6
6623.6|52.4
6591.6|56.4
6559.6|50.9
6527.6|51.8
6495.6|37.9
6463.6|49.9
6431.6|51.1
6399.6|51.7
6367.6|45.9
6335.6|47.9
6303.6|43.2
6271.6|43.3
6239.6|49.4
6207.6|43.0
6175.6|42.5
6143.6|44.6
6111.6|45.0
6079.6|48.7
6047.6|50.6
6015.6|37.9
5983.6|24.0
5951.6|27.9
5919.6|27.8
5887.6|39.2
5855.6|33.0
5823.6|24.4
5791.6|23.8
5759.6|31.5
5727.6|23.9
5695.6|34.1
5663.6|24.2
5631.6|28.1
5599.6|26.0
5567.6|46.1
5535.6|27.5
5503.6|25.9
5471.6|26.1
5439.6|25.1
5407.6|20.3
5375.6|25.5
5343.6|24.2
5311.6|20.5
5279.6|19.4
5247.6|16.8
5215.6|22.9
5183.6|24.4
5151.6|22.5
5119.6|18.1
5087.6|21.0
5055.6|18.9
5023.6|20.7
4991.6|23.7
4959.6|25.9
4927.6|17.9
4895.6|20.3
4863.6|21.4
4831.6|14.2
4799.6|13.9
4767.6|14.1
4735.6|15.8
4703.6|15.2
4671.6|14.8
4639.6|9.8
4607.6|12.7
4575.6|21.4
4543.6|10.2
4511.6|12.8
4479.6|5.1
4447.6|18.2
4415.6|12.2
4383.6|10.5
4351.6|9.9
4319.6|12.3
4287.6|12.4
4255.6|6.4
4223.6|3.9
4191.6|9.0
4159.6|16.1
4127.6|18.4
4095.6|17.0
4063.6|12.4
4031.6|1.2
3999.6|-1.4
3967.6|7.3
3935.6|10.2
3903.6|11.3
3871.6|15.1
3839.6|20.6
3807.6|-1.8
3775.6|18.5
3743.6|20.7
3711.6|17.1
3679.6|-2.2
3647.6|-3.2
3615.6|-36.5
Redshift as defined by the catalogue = 0.509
